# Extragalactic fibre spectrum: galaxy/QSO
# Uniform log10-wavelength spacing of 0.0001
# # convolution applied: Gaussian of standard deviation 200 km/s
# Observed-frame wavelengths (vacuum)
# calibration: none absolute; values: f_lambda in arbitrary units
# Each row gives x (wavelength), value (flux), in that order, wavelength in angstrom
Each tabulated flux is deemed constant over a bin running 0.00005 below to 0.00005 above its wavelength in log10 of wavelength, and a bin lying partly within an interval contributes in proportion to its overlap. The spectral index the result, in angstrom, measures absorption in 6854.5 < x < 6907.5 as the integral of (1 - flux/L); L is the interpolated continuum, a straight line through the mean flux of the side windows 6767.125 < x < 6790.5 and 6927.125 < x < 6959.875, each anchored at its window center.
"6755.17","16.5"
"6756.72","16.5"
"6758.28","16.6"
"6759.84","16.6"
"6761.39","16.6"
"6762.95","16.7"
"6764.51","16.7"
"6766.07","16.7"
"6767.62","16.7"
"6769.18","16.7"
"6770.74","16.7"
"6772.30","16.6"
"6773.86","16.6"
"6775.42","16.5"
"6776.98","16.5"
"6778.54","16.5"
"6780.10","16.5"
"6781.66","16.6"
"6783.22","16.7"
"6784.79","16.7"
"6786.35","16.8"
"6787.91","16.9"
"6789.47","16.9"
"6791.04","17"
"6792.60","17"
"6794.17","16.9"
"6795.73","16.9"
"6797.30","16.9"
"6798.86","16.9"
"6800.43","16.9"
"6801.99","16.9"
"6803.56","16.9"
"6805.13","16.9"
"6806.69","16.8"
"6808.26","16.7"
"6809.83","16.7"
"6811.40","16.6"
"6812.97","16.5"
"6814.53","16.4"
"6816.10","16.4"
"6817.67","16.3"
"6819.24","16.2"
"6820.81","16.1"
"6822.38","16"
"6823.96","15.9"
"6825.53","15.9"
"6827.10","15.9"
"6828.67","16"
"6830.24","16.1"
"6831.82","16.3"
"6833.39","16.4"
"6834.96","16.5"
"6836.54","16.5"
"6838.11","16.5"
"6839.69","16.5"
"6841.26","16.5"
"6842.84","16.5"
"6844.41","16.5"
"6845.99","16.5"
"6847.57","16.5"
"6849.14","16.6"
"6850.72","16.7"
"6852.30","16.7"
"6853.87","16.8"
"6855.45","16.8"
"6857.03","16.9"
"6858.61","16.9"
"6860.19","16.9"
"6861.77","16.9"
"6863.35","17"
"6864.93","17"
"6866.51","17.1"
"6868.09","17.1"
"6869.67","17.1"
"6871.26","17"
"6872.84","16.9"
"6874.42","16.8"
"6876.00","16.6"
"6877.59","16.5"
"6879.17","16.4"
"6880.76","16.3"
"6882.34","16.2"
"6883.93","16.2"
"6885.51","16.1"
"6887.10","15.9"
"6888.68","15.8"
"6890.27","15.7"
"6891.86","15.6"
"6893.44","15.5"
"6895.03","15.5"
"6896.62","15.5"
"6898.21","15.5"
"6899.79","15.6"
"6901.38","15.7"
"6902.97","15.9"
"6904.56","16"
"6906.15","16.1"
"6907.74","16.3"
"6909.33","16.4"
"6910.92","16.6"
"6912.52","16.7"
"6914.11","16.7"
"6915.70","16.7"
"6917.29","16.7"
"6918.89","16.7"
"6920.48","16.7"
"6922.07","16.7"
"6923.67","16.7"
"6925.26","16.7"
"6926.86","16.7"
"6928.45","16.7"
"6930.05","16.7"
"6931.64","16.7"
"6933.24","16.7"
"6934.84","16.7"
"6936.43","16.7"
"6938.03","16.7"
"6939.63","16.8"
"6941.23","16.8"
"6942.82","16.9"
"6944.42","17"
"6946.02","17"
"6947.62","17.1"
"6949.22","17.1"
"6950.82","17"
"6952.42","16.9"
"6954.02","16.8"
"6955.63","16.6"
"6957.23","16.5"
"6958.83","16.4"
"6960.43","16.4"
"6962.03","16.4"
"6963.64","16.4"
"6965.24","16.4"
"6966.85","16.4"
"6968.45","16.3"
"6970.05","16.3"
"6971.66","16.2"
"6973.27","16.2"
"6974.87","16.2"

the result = 1.3 angstrom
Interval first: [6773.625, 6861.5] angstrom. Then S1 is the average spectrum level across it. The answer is 16.6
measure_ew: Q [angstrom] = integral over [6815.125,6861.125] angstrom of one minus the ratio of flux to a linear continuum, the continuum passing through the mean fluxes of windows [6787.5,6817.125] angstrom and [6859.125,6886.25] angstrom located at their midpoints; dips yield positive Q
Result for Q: 0.9 angstrom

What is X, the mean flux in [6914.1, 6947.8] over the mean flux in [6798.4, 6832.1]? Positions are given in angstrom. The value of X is 1.02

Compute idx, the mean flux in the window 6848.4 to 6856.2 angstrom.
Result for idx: 16.7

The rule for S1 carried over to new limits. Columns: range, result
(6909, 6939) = 16.7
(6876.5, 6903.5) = 15.9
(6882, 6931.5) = 16.2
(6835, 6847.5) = 16.5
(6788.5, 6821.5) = 16.7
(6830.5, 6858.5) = 16.6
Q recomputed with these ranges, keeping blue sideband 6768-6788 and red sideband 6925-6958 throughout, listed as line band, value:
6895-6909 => 0.8 angstrom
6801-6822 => 0.1 angstrom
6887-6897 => 0.7 angstrom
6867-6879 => -0.1 angstrom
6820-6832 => 0.5 angstrom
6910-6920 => 0.1 angstrom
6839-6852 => 0.1 angstrom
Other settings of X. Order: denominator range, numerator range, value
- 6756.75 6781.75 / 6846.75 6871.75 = 1.02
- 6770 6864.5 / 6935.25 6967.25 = 1.01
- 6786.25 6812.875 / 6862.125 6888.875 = 0.99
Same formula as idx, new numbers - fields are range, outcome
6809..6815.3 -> 16.6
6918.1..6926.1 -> 16.7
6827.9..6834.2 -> 16.2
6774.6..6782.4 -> 16.5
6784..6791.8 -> 16.8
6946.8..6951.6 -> 17.1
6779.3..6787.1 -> 16.7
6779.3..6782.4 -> 16.6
